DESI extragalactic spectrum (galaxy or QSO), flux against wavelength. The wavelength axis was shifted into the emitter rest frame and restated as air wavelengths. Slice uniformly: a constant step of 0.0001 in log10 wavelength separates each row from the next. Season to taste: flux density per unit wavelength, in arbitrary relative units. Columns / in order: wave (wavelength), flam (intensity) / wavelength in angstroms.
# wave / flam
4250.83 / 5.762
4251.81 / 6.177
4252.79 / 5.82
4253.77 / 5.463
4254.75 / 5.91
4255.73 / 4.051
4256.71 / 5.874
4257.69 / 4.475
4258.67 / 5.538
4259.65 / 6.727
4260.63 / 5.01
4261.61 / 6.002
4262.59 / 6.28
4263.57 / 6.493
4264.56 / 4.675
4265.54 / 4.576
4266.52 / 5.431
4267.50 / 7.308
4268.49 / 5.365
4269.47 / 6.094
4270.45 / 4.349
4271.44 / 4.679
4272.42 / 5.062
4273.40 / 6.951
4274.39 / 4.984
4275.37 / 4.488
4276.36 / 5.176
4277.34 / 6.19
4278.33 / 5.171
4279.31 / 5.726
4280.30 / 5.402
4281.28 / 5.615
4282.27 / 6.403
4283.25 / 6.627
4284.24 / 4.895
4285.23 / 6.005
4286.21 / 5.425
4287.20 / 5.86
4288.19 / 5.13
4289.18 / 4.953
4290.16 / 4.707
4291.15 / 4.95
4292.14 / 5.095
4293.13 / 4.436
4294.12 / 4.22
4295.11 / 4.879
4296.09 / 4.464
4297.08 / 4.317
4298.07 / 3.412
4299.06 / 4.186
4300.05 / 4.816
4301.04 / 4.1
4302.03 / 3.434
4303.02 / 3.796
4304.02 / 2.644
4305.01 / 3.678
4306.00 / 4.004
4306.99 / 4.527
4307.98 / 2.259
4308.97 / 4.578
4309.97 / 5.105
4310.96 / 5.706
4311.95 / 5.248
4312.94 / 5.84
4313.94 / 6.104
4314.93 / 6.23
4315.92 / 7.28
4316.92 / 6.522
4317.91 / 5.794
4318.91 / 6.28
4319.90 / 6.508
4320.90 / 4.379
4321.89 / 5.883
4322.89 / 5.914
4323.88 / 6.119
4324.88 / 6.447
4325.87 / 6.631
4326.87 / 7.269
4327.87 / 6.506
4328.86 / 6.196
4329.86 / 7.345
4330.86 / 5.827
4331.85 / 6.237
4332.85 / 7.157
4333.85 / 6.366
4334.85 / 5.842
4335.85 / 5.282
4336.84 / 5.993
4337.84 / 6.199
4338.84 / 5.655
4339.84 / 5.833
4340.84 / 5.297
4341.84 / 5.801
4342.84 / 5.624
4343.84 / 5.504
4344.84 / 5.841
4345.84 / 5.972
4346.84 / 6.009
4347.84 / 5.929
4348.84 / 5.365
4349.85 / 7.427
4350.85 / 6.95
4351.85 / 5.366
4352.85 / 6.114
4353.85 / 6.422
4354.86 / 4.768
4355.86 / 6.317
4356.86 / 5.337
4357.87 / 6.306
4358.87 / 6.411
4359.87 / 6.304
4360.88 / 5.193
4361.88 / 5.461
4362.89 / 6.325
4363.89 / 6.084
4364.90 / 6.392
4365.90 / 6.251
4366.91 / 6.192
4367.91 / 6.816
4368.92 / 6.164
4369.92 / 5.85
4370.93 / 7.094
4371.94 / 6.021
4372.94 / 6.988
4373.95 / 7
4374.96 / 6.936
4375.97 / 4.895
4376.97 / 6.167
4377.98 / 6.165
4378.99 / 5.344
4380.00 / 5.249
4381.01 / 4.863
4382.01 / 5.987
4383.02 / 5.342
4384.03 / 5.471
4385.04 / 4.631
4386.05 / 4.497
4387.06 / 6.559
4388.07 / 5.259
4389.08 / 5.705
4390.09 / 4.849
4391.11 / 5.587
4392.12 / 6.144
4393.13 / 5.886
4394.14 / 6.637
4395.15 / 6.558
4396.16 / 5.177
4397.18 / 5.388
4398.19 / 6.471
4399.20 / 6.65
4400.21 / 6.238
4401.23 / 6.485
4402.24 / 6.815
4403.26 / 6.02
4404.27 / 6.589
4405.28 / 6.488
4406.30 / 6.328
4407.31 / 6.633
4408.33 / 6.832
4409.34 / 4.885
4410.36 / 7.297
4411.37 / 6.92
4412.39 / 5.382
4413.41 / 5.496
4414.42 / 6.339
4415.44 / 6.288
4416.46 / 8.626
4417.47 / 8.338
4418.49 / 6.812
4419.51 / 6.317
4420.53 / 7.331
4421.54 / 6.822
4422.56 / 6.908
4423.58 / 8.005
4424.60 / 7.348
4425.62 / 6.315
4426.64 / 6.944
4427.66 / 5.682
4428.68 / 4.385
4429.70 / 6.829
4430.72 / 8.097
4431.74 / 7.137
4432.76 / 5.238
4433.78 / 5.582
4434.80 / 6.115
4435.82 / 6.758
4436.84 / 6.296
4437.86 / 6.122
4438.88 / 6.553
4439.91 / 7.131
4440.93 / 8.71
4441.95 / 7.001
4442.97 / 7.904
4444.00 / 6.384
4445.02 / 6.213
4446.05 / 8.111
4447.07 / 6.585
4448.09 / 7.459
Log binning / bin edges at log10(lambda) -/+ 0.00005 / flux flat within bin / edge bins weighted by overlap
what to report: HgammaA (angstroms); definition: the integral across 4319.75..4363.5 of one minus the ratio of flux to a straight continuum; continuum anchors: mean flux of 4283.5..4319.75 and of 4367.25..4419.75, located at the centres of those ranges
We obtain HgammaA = -4.90 angstroms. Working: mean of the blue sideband 4.89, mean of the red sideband 6.14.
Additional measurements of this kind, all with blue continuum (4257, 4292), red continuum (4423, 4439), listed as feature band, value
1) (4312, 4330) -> -1.4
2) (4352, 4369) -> 0.0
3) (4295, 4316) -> 4.4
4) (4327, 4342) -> -0.7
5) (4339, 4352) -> 0.0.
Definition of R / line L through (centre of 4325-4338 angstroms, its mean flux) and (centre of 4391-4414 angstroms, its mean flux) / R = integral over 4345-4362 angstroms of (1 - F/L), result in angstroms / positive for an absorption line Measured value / 0.9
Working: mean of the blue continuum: 6.38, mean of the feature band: 5.99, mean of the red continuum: 6.23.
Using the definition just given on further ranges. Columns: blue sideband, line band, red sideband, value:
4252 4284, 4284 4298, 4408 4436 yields 2.0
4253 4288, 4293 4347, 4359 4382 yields 3.8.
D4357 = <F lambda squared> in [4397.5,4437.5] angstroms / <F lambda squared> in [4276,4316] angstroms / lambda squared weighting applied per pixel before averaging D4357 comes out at 1.4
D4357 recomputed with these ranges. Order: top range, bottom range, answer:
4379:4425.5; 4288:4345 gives 1.21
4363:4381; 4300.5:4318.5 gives 1.32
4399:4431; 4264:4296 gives 1.32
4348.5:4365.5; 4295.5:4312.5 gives 1.49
